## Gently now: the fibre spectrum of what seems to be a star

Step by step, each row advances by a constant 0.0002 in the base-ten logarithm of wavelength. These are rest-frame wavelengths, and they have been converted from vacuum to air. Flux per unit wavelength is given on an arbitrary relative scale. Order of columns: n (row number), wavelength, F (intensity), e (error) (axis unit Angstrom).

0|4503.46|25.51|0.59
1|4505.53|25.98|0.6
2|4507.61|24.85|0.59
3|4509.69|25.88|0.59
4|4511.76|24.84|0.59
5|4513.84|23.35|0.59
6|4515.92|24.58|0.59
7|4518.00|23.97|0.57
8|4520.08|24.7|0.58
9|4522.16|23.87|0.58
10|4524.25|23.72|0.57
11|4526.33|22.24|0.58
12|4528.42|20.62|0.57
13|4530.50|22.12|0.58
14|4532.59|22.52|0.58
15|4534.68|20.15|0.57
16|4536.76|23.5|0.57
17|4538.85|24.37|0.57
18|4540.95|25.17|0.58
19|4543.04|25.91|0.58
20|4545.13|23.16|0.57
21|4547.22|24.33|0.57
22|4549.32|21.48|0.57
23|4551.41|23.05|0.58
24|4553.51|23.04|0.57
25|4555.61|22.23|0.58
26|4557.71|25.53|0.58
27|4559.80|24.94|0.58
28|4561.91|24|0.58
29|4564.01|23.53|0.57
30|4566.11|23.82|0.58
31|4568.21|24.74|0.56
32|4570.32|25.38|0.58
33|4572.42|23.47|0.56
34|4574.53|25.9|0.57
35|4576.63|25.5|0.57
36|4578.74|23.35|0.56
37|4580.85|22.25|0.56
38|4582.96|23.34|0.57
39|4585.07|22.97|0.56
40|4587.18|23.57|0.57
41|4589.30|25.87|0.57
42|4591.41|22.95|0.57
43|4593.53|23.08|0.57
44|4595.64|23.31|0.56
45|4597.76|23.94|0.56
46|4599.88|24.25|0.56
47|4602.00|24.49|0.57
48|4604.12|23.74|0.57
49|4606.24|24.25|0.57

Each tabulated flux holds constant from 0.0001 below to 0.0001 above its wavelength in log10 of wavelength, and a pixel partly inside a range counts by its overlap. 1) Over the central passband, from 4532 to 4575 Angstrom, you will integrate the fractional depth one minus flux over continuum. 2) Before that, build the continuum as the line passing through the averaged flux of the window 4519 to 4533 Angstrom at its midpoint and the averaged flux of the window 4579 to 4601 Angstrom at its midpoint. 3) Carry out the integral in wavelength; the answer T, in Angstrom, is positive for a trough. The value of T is -1.2 Angstrom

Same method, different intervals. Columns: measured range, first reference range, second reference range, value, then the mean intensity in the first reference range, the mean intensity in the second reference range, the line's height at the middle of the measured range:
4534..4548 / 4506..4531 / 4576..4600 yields -0.08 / 23.8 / 23.6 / 23.8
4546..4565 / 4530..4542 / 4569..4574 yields 0.24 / 23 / 24.6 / 23.9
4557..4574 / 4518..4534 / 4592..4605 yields -0.81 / 22.8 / 23.8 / 23.3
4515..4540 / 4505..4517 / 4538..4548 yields 1.71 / 24.9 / 24.6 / 24.7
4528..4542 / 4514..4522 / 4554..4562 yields 0.84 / 24.2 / 24.1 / 24.2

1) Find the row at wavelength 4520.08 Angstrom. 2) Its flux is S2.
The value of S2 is 24.7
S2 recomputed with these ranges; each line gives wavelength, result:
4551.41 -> 23.05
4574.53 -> 25.9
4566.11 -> 23.82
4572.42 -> 23.47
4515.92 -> 24.58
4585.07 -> 22.97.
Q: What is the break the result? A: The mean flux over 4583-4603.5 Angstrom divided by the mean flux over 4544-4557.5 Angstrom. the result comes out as 1.0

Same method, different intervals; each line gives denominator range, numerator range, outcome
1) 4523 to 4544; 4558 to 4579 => 1.07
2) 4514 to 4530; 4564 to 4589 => 1.03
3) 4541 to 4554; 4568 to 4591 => 1.02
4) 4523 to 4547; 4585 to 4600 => 1.03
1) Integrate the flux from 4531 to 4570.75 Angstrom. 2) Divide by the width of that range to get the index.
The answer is 23.7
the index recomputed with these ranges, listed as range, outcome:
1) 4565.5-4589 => 24.1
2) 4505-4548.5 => 23.8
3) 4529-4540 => 22.5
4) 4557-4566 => 24.4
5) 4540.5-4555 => 23.6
